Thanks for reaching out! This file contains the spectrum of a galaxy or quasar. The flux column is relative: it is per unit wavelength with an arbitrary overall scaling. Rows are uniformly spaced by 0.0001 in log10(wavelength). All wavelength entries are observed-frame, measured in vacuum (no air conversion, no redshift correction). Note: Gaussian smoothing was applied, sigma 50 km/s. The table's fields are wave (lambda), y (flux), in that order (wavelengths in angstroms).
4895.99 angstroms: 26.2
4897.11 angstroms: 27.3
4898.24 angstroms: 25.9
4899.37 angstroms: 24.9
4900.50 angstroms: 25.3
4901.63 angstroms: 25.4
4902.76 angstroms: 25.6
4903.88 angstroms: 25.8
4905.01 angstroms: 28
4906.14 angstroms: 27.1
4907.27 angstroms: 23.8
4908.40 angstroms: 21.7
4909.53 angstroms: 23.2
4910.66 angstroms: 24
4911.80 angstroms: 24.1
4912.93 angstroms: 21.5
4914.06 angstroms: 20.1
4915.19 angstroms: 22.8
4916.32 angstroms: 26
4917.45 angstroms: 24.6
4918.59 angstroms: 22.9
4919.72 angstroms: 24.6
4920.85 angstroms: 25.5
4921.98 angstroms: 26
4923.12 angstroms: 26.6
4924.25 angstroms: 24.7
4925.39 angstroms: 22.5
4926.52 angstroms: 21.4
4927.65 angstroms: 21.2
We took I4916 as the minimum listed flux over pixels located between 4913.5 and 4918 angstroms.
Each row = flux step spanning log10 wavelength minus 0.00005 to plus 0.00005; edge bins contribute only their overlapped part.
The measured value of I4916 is 20.1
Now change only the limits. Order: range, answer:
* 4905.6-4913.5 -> 21.5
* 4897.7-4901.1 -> 24.9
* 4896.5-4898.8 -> 25.9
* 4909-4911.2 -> 23.2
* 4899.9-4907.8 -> 23.8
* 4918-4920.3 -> 22.9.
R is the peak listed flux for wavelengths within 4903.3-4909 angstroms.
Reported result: 28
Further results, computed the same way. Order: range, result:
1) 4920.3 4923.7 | 26.6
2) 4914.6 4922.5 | 26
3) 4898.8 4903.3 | 25.6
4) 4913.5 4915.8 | 22.8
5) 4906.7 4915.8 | 24.1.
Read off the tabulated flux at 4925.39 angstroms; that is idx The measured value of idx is 22.5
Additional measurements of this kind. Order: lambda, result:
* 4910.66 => 24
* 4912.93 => 21.5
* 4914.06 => 20.1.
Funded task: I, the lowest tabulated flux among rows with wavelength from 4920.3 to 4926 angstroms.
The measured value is 22.5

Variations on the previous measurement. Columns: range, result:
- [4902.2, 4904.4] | 25.6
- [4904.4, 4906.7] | 27.1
